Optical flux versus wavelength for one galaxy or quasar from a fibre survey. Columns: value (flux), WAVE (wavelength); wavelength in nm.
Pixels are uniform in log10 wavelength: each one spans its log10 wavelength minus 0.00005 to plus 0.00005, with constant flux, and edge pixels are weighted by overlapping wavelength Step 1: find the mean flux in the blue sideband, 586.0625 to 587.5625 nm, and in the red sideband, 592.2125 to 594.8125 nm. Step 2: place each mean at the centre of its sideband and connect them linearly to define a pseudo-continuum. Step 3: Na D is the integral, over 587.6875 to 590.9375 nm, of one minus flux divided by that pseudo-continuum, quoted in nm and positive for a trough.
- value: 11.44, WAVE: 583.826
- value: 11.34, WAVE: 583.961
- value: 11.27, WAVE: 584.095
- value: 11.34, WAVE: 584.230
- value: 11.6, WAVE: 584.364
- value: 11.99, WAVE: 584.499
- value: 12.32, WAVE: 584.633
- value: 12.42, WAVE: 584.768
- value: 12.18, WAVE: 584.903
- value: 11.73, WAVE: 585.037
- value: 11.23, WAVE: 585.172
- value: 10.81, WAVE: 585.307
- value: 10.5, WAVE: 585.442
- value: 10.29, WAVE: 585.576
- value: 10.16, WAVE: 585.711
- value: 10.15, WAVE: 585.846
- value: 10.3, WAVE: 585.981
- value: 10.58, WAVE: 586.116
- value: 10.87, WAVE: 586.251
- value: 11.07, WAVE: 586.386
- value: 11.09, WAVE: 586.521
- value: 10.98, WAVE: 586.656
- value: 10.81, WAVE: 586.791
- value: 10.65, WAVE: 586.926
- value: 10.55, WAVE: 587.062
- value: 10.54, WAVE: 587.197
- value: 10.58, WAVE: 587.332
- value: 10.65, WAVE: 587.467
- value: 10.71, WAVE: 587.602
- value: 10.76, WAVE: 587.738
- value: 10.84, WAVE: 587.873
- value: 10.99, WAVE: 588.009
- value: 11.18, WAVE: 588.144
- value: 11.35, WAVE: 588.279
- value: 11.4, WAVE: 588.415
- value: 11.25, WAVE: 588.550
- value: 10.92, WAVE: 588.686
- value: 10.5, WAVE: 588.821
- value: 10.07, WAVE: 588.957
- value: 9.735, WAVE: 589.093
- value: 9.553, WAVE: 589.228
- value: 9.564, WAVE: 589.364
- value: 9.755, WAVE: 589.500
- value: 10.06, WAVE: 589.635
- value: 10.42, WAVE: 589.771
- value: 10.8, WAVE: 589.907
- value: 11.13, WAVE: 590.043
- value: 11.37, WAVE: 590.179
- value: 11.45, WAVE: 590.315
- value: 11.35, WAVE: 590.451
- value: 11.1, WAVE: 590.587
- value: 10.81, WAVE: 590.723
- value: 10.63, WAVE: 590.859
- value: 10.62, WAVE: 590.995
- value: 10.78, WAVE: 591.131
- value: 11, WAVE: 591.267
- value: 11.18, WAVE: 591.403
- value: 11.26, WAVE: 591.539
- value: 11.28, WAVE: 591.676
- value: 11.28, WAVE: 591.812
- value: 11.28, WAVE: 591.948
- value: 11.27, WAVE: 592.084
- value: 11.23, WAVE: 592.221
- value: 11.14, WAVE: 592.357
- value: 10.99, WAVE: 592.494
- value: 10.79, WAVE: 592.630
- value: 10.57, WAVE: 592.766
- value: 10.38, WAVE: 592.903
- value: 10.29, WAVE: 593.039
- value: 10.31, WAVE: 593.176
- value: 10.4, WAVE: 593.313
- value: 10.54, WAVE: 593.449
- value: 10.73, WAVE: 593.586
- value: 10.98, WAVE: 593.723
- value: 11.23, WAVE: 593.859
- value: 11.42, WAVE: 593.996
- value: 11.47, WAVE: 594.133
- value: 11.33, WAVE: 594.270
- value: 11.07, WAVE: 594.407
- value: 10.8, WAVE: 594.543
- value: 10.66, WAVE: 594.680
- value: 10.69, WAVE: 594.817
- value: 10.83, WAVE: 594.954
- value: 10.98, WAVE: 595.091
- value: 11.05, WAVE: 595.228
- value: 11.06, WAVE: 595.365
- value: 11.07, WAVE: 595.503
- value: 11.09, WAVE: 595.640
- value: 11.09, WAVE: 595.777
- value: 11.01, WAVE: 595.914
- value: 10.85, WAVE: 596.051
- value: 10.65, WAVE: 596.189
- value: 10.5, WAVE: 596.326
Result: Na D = 0.03 nm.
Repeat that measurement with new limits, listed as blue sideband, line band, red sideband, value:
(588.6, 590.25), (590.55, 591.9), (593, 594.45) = -0.05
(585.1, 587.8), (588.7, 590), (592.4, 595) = 0.07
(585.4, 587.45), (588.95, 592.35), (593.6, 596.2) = 0.01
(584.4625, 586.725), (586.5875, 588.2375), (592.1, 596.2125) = 0.04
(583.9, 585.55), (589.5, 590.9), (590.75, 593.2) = 0.03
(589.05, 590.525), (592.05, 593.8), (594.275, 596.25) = 0.00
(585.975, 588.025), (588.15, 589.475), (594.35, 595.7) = 0.04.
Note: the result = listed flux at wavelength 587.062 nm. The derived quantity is 10.55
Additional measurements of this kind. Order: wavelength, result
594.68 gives 10.66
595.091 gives 10.98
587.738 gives 10.76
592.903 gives 10.38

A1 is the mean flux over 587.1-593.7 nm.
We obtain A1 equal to 10.8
